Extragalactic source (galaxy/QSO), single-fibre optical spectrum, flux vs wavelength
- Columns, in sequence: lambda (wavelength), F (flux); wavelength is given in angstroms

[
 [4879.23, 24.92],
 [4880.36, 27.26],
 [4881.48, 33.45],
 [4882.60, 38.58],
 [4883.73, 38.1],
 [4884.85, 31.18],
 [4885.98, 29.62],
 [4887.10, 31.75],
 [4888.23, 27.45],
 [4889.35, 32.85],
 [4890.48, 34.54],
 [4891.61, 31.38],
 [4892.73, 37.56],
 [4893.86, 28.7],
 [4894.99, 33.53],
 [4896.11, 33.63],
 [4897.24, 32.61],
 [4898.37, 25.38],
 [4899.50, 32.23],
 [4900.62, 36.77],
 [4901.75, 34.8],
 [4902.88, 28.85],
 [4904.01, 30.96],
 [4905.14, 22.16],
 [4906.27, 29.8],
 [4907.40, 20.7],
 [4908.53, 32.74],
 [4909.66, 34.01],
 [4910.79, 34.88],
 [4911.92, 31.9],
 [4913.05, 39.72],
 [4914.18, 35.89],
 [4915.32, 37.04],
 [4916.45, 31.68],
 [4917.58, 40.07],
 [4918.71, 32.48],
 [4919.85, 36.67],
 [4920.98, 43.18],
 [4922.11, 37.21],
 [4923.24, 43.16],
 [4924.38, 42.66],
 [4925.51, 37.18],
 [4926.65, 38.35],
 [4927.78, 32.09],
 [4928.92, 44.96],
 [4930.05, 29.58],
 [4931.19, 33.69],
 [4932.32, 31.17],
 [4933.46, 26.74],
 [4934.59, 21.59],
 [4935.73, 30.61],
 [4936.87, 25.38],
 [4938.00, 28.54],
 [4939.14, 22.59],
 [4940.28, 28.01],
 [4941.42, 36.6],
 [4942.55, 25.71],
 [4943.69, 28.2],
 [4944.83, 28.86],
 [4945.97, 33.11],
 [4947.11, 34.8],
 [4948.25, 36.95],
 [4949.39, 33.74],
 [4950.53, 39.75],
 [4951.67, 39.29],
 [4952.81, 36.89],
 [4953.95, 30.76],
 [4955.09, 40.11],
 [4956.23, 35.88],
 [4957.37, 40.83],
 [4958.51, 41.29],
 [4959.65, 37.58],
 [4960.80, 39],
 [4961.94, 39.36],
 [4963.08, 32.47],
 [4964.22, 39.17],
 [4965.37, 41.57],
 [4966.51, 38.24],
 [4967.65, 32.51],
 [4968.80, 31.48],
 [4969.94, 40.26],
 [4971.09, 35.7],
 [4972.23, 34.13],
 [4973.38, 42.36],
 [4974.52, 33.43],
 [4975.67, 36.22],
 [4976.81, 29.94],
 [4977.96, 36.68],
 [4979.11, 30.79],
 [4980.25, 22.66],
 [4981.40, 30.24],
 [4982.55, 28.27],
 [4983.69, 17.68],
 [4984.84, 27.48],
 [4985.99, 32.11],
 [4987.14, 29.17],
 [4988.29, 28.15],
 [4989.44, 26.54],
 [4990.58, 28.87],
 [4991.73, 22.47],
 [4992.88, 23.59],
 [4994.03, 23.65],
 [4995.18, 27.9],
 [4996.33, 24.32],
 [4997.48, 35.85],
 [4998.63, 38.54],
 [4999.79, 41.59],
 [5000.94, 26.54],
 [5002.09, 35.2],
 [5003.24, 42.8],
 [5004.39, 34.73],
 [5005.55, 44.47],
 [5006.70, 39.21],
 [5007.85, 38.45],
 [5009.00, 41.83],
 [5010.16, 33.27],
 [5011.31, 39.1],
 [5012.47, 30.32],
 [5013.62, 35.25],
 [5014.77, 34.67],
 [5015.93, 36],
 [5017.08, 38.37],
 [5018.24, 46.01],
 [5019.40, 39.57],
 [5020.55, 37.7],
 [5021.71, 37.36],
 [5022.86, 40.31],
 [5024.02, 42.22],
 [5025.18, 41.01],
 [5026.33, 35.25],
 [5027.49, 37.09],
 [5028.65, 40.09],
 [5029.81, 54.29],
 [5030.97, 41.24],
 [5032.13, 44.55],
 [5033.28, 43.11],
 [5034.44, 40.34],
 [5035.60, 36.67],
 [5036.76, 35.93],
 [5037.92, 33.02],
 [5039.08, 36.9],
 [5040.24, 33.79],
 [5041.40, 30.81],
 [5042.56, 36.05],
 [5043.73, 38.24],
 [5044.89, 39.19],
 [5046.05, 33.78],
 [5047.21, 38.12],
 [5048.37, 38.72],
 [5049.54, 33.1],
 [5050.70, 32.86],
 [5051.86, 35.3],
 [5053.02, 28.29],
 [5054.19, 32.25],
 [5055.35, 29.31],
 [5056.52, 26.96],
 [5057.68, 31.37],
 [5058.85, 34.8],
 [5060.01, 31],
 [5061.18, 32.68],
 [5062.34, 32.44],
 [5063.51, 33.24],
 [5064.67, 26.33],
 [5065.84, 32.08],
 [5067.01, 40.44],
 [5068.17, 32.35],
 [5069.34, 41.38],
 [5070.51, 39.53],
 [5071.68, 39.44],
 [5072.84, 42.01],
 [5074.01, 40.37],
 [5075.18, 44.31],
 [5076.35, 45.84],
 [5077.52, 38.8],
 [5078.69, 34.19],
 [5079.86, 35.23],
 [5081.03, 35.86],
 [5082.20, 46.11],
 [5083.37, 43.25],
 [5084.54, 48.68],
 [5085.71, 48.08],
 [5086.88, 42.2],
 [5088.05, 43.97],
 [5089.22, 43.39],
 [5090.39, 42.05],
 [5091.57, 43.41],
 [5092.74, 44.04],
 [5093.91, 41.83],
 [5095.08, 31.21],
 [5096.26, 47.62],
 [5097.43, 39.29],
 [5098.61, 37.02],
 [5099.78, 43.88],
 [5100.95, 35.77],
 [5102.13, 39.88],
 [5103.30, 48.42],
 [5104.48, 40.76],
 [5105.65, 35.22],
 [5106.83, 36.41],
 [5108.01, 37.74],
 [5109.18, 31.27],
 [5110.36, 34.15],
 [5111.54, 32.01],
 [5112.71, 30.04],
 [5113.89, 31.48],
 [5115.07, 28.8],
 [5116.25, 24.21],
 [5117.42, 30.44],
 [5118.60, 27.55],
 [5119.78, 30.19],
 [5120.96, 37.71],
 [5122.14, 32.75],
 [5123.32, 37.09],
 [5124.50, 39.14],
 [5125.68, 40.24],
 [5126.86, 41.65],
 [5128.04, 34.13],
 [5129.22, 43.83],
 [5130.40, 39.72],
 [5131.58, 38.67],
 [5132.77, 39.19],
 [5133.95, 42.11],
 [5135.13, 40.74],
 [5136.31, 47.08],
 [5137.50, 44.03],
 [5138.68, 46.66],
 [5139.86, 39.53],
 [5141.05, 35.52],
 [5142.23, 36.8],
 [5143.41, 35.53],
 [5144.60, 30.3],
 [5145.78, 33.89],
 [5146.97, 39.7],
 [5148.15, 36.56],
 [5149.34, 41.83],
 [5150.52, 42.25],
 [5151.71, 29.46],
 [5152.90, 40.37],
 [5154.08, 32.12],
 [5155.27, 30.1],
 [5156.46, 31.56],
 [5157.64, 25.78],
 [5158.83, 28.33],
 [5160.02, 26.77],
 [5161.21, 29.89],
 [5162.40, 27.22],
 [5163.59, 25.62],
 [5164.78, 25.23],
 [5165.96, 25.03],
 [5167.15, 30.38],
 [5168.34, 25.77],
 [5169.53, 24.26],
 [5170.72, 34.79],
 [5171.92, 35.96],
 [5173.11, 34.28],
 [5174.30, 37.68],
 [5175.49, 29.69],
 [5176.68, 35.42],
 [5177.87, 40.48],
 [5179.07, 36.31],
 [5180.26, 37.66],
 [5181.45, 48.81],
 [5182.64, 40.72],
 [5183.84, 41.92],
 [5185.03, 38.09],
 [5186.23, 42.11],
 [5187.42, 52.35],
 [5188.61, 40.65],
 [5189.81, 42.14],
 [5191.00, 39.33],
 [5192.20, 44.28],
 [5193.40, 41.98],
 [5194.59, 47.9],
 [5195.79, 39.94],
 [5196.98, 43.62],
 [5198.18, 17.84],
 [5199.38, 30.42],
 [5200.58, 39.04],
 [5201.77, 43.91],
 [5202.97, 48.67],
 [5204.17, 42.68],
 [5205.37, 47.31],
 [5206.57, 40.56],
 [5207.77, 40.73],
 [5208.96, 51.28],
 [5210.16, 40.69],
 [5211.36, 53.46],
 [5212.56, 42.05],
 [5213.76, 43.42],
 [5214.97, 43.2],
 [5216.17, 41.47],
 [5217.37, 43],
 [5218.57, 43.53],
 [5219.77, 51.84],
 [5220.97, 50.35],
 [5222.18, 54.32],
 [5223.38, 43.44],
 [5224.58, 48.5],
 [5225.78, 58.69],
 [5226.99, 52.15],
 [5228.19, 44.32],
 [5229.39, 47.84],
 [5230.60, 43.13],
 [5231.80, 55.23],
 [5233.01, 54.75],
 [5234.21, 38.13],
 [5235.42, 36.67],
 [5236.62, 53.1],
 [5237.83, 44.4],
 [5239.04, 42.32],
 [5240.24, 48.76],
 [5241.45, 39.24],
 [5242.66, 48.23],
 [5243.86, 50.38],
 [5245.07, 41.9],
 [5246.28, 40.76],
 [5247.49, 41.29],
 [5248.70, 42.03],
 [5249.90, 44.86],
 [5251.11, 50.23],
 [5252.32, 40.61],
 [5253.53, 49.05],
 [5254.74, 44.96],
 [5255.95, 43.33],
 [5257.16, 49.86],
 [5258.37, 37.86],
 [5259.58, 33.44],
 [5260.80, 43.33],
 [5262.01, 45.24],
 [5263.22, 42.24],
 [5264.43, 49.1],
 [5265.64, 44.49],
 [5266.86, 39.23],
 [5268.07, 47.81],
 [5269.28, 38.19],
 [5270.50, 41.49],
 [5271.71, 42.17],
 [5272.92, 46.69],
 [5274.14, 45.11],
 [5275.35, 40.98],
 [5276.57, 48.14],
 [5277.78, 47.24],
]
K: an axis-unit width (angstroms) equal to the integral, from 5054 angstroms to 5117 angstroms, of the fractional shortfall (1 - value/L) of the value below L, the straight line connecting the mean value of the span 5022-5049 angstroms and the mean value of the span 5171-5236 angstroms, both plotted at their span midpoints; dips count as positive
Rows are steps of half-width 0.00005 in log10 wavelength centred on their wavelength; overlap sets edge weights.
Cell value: 3.9 angstroms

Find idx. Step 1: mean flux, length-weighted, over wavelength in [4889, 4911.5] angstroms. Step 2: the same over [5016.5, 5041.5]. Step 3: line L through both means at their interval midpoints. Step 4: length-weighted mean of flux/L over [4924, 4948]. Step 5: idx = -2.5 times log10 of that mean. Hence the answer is 0.07 mag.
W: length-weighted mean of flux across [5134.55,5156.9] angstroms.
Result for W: 37.6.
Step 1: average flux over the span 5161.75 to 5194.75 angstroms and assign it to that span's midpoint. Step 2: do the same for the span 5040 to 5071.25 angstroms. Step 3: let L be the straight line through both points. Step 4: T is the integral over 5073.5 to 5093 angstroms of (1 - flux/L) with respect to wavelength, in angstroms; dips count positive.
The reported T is -4.4 angstroms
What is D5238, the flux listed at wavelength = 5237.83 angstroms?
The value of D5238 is 44.4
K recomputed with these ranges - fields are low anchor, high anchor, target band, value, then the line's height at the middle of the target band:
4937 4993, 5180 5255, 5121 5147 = 1.0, 40.6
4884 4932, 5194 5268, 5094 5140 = 3.7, 40.7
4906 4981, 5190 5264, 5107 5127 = 3.6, 40.5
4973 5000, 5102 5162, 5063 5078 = -2.2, 33.2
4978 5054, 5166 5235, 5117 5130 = 1.0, 39.1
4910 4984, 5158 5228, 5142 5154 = 0.7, 38.8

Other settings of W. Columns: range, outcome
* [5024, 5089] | 37.6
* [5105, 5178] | 34.4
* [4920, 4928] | 39.3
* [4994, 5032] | 37.7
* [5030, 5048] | 37.8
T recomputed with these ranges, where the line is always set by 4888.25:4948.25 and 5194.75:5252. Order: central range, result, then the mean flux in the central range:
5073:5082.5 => -0.2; 40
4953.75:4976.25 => -1.8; 37.2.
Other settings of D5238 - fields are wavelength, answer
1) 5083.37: 43.25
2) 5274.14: 45.11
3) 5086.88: 42.2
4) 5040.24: 33.79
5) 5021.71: 37.36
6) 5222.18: 54.32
